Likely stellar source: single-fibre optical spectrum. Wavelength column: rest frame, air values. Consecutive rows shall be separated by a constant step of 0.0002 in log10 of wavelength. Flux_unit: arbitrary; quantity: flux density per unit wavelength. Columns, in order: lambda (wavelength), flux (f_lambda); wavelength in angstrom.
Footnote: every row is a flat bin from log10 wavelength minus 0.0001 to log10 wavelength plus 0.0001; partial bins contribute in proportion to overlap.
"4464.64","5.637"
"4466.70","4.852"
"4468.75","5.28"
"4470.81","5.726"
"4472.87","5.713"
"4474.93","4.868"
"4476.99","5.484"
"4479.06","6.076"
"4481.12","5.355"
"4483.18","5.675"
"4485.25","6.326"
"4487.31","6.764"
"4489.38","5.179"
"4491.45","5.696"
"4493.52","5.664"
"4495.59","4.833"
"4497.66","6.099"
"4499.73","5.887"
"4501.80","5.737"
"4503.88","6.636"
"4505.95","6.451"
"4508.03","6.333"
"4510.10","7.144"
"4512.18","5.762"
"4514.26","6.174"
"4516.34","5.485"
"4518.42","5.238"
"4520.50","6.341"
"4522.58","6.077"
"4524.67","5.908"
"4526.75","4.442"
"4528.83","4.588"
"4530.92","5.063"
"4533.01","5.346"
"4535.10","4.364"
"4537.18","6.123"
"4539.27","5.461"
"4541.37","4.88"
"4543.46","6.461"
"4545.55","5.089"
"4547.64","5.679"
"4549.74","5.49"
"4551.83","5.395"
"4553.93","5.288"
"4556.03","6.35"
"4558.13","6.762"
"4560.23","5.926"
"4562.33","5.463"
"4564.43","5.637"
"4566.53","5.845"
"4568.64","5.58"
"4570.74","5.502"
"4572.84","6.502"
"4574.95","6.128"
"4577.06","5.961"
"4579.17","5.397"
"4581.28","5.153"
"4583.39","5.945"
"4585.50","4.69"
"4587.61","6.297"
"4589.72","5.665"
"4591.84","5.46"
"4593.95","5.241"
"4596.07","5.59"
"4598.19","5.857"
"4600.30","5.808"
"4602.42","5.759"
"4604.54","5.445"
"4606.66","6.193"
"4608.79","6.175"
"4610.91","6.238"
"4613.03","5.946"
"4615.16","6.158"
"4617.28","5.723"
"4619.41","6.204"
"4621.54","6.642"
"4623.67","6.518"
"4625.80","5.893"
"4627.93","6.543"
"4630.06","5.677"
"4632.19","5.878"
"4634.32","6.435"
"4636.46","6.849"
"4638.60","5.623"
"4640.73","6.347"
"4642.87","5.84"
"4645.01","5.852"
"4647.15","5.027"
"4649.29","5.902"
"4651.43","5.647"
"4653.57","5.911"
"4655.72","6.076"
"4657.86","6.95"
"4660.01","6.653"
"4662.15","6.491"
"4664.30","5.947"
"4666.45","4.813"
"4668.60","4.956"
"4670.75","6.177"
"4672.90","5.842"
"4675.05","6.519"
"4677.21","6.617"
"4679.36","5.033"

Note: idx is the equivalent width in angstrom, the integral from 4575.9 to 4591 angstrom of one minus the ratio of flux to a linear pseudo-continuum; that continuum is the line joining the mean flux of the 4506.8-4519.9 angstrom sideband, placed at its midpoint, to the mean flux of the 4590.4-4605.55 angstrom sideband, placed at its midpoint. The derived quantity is 0.2 angstrom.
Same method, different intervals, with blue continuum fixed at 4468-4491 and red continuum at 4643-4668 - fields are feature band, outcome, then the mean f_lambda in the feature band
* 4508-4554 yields 1.5 angstrom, 5.56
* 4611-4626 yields -0.8 angstrom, 6.17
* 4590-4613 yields 0.2 angstrom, 5.78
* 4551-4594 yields 0.5 angstrom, 5.74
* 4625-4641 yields -0.7 angstrom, 6.15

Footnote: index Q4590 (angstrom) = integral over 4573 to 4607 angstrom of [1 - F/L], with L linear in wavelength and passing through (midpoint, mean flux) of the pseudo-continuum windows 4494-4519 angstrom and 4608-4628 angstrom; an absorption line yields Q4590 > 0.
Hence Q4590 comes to 2.6 angstrom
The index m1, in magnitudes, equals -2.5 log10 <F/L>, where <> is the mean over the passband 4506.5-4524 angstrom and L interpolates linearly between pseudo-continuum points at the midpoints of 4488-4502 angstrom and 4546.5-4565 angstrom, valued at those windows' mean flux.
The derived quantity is -0.08 mag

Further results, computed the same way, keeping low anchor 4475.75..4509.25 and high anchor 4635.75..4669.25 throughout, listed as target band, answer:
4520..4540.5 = 0.11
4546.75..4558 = 0.03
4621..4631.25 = -0.05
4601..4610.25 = 0.00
